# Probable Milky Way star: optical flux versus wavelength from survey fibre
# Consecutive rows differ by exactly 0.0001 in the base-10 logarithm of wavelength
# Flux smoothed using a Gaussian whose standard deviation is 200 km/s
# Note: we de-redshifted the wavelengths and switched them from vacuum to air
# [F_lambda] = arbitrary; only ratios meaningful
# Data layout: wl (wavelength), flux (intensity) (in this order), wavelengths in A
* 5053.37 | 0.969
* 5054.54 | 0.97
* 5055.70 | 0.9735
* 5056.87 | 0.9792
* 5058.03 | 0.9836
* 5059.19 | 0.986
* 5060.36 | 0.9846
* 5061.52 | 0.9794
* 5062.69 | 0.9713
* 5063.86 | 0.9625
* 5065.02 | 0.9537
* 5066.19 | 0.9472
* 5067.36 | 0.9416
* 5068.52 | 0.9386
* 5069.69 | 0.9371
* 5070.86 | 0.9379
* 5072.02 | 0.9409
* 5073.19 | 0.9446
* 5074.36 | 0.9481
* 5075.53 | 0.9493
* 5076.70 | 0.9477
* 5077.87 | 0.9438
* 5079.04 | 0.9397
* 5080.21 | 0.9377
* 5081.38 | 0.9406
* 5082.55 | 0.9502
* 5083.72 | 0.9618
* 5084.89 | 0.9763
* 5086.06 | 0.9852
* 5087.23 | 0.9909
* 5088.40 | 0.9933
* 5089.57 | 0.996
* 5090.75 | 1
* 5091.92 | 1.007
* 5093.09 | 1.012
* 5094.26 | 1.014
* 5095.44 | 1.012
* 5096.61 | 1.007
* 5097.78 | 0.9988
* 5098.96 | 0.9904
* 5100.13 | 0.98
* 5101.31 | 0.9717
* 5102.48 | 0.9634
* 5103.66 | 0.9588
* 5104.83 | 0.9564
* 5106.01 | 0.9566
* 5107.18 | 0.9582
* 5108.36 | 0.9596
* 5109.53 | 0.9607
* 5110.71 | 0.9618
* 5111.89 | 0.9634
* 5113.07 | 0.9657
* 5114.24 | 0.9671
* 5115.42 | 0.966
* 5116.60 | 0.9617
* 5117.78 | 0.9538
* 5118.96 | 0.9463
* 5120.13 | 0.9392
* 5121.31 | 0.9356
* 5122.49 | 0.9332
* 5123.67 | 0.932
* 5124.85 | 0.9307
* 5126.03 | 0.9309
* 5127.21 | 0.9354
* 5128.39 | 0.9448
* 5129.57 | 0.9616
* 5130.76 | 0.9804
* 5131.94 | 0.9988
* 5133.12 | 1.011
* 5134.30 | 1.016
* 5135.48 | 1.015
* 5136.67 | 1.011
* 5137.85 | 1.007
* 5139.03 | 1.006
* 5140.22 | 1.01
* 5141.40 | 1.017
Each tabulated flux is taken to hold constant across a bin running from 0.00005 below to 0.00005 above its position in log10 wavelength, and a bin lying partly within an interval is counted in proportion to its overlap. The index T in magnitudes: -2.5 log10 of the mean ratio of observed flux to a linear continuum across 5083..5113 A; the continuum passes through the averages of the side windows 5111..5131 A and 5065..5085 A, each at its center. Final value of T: -0.04 mag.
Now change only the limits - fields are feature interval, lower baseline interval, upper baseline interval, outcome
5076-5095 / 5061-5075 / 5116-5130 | -0.031 mag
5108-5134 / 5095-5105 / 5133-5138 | 0.048 mag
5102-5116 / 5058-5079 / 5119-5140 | 0.004 mag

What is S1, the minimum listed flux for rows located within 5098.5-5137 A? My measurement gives 0.9307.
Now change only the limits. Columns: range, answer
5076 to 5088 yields 0.9377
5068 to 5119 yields 0.9371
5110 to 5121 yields 0.9392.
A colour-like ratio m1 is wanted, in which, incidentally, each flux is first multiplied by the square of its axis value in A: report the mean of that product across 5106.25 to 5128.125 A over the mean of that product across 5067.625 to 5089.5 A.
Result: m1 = 1.0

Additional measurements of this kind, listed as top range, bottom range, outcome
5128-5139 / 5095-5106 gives 1.03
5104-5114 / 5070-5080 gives 1.03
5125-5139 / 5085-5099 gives 1.00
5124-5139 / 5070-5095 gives 1.03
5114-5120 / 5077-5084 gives 1.03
